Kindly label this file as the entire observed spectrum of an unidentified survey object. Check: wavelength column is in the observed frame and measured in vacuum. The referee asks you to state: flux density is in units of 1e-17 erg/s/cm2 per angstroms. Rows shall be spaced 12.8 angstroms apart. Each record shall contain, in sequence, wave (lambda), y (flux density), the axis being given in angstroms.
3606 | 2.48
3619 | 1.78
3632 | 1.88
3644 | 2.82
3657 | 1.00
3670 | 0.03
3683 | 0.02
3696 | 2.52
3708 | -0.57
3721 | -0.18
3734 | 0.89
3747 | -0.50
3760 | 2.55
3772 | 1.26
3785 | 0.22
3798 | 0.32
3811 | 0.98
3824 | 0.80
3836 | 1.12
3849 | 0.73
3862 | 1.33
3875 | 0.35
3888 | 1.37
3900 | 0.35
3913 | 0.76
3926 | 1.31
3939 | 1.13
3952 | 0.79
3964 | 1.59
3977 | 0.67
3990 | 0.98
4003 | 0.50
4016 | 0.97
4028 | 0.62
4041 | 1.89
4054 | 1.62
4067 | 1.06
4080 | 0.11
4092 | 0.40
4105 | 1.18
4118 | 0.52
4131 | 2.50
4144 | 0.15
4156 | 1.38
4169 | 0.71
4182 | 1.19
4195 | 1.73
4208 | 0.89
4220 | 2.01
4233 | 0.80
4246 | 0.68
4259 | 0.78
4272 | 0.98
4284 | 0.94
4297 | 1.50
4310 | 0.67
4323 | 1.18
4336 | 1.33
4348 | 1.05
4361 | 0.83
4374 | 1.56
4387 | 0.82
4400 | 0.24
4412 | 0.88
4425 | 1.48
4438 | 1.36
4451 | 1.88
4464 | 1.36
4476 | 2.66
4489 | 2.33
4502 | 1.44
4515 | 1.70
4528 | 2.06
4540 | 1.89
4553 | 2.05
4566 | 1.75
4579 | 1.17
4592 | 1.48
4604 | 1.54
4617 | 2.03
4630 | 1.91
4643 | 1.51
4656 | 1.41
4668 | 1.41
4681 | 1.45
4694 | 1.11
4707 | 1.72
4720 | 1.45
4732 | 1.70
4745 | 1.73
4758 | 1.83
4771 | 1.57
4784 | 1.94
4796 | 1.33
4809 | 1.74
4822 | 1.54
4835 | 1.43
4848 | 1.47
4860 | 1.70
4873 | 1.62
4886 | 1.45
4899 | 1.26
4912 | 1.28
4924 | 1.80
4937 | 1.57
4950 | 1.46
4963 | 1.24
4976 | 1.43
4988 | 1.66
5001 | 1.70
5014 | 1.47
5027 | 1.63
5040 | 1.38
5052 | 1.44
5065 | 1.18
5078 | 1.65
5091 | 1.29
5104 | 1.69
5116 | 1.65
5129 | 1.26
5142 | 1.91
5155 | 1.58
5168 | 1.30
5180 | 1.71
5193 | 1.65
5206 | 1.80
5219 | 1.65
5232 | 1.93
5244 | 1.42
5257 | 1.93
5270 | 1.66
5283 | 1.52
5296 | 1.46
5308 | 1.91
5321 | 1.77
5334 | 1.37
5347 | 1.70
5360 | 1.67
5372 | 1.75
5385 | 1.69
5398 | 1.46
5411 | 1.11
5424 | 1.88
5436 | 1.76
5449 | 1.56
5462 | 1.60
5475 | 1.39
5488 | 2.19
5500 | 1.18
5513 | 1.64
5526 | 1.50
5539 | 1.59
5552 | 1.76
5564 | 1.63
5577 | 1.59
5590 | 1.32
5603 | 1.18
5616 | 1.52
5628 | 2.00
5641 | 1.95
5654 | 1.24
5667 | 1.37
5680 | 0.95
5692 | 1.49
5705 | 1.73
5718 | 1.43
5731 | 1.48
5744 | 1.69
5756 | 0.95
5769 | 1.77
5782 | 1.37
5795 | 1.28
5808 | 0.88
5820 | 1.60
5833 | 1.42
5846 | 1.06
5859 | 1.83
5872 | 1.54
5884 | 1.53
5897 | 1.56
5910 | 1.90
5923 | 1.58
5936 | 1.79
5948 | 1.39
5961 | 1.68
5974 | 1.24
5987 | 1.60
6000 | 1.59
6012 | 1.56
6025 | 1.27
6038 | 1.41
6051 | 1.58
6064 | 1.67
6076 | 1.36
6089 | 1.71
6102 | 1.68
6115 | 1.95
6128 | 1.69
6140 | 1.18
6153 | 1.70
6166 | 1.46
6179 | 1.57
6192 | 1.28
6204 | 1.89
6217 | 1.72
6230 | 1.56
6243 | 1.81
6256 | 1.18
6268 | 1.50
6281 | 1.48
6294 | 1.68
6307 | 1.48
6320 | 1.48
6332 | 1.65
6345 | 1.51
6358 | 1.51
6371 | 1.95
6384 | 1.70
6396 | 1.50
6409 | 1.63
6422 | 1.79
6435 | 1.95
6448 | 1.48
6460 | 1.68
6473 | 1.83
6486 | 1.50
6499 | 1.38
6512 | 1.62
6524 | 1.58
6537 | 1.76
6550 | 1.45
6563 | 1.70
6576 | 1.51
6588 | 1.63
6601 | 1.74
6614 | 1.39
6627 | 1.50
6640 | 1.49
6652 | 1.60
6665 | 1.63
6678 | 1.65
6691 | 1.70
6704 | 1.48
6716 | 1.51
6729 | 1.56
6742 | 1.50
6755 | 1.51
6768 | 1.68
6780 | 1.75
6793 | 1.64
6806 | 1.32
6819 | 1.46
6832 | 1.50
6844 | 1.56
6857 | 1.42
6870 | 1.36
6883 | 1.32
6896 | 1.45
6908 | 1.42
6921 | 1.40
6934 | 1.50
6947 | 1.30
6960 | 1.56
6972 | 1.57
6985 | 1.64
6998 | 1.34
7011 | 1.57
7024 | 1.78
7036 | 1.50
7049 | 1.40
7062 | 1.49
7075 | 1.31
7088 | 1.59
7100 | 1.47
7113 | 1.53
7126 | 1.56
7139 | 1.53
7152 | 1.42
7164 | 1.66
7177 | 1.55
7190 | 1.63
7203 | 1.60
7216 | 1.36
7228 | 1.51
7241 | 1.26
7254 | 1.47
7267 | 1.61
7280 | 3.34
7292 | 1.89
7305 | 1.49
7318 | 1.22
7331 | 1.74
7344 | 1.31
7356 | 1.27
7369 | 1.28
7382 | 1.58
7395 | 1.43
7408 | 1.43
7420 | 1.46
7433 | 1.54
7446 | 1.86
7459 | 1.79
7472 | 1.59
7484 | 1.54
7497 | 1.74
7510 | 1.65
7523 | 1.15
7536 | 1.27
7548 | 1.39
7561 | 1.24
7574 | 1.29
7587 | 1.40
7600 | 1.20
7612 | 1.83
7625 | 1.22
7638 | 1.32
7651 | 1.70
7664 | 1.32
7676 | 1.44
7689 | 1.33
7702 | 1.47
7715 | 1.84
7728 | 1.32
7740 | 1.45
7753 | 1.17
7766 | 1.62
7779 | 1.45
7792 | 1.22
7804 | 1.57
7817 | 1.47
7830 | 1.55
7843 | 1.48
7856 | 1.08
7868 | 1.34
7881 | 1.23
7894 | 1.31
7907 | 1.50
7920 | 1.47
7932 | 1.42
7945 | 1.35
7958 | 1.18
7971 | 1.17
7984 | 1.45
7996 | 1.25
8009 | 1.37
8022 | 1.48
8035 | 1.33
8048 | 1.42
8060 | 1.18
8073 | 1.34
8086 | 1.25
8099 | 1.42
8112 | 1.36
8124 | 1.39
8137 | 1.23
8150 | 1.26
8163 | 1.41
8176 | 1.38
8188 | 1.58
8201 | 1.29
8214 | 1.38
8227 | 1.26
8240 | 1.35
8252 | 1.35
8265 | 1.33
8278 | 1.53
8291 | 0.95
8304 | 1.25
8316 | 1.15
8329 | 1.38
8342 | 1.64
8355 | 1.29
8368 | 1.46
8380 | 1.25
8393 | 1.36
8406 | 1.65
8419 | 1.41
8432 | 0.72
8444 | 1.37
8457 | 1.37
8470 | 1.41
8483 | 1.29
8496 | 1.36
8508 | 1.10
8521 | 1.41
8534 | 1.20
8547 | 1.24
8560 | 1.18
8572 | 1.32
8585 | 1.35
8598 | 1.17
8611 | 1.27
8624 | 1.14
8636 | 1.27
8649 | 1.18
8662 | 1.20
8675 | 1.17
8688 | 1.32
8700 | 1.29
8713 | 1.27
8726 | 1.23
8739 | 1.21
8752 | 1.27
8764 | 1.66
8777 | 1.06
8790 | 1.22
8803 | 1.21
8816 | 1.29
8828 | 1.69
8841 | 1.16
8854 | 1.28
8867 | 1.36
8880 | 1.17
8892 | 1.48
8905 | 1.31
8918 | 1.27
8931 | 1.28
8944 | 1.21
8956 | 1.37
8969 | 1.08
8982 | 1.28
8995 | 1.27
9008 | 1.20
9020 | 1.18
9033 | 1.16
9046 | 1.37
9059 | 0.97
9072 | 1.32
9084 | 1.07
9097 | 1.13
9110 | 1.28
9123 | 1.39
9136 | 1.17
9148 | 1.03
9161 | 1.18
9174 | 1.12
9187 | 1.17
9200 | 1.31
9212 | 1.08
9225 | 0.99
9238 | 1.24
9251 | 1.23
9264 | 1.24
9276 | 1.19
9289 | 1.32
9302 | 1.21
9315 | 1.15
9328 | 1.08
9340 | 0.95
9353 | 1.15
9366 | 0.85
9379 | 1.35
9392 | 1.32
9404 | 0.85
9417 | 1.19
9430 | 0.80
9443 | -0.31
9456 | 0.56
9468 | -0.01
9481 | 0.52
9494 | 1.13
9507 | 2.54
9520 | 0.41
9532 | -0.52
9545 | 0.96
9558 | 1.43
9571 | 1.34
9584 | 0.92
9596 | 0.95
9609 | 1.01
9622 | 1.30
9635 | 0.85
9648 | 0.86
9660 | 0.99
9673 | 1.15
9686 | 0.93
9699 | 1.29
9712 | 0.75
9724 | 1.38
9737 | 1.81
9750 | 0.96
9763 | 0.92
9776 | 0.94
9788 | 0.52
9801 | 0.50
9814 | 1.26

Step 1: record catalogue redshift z 0.11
